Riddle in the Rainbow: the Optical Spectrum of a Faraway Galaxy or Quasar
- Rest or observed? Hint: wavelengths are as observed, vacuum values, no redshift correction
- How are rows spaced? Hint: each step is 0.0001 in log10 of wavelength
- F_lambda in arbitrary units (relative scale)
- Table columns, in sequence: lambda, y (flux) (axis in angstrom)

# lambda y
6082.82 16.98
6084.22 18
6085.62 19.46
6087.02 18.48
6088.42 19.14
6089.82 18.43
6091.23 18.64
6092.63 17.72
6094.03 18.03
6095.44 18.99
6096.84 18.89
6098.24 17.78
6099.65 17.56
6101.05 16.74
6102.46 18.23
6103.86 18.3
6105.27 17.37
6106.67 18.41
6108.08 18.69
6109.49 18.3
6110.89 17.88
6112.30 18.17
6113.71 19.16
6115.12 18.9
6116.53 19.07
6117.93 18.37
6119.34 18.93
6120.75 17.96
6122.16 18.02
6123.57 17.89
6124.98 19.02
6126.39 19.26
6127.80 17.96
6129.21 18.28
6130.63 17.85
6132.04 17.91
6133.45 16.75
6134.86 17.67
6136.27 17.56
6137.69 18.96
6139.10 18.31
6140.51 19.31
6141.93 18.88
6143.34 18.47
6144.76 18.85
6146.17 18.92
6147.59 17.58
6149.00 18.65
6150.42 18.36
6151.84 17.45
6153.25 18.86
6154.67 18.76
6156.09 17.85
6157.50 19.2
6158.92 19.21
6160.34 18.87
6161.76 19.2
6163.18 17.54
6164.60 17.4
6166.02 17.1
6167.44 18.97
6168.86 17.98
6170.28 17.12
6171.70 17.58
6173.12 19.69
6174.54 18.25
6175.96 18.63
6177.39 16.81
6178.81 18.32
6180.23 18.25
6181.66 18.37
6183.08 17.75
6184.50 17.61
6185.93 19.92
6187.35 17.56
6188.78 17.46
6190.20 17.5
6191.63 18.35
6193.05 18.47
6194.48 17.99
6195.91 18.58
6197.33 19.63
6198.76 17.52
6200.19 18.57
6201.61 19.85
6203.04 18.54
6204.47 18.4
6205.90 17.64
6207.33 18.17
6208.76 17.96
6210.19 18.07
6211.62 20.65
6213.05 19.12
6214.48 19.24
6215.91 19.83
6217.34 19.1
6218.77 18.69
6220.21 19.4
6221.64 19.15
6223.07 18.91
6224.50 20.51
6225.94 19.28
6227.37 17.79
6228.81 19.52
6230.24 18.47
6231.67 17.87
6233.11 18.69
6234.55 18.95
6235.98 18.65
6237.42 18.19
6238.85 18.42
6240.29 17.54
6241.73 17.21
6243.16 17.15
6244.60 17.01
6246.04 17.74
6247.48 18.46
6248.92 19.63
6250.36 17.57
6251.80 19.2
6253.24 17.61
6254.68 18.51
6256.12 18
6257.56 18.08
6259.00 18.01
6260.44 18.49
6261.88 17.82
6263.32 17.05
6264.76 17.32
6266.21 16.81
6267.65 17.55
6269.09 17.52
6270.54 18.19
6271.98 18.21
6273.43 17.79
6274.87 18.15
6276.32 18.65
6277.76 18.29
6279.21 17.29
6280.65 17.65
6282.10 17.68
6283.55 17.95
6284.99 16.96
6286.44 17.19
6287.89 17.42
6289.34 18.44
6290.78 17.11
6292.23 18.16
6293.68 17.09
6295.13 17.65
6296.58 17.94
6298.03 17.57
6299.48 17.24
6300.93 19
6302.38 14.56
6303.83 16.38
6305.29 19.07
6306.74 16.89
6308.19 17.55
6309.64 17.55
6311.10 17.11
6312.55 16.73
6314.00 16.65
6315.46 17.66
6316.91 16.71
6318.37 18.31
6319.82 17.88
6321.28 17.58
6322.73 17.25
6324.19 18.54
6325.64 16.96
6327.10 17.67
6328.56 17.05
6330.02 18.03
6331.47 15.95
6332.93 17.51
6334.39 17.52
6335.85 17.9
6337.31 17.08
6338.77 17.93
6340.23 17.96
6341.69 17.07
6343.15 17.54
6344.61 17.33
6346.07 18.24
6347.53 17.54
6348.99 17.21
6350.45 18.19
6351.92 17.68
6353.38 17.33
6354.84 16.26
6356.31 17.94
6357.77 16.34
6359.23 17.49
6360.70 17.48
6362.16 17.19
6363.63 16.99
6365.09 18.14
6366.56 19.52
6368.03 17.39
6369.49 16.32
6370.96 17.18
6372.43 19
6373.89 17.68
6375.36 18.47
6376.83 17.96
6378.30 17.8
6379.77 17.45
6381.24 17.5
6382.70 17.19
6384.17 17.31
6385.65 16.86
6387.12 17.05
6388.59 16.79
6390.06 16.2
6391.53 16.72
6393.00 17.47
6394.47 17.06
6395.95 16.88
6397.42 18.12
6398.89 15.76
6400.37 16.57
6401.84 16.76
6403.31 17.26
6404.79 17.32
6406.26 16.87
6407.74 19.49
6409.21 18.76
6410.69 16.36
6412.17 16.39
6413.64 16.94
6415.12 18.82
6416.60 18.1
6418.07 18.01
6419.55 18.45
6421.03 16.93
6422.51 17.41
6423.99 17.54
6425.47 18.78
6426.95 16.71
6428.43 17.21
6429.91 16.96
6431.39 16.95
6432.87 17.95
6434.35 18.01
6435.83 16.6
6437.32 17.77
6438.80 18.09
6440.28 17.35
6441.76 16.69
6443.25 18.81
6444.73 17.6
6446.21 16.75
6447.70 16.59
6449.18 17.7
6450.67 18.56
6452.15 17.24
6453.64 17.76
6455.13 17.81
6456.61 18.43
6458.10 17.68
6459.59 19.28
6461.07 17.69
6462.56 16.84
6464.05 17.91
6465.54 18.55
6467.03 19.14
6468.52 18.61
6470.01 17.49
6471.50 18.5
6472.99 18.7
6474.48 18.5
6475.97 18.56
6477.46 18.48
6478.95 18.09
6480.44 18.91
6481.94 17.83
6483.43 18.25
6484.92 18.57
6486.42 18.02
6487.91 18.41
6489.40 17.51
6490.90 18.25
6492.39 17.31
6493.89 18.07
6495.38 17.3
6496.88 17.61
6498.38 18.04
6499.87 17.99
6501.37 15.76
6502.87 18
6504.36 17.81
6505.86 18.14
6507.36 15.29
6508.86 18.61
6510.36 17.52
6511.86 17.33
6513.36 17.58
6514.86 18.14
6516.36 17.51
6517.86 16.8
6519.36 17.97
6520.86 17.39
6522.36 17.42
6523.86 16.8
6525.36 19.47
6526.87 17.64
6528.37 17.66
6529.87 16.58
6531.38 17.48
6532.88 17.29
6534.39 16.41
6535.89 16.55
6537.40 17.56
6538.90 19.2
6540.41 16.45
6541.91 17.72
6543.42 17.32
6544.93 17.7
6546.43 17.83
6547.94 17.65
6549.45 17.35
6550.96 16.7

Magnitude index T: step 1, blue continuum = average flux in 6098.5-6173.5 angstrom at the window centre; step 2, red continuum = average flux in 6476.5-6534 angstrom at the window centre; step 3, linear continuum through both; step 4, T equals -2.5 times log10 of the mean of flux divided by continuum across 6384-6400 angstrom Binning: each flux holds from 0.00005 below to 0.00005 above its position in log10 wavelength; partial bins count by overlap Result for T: 0.06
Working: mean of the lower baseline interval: 18.3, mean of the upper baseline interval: 17.7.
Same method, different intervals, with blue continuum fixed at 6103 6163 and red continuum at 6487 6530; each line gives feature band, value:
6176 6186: 0.015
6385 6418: 0.037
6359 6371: 0.023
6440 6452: 0.014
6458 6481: -0.039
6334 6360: 0.029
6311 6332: 0.039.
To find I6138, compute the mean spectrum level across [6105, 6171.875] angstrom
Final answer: 18.3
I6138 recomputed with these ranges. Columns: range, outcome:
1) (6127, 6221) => 18.4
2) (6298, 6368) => 17.4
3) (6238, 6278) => 17.9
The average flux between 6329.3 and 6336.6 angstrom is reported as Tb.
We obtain 17.4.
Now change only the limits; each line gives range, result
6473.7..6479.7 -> 18.4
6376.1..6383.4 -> 17.6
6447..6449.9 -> 17.2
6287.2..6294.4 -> 17.7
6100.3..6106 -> 17.7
